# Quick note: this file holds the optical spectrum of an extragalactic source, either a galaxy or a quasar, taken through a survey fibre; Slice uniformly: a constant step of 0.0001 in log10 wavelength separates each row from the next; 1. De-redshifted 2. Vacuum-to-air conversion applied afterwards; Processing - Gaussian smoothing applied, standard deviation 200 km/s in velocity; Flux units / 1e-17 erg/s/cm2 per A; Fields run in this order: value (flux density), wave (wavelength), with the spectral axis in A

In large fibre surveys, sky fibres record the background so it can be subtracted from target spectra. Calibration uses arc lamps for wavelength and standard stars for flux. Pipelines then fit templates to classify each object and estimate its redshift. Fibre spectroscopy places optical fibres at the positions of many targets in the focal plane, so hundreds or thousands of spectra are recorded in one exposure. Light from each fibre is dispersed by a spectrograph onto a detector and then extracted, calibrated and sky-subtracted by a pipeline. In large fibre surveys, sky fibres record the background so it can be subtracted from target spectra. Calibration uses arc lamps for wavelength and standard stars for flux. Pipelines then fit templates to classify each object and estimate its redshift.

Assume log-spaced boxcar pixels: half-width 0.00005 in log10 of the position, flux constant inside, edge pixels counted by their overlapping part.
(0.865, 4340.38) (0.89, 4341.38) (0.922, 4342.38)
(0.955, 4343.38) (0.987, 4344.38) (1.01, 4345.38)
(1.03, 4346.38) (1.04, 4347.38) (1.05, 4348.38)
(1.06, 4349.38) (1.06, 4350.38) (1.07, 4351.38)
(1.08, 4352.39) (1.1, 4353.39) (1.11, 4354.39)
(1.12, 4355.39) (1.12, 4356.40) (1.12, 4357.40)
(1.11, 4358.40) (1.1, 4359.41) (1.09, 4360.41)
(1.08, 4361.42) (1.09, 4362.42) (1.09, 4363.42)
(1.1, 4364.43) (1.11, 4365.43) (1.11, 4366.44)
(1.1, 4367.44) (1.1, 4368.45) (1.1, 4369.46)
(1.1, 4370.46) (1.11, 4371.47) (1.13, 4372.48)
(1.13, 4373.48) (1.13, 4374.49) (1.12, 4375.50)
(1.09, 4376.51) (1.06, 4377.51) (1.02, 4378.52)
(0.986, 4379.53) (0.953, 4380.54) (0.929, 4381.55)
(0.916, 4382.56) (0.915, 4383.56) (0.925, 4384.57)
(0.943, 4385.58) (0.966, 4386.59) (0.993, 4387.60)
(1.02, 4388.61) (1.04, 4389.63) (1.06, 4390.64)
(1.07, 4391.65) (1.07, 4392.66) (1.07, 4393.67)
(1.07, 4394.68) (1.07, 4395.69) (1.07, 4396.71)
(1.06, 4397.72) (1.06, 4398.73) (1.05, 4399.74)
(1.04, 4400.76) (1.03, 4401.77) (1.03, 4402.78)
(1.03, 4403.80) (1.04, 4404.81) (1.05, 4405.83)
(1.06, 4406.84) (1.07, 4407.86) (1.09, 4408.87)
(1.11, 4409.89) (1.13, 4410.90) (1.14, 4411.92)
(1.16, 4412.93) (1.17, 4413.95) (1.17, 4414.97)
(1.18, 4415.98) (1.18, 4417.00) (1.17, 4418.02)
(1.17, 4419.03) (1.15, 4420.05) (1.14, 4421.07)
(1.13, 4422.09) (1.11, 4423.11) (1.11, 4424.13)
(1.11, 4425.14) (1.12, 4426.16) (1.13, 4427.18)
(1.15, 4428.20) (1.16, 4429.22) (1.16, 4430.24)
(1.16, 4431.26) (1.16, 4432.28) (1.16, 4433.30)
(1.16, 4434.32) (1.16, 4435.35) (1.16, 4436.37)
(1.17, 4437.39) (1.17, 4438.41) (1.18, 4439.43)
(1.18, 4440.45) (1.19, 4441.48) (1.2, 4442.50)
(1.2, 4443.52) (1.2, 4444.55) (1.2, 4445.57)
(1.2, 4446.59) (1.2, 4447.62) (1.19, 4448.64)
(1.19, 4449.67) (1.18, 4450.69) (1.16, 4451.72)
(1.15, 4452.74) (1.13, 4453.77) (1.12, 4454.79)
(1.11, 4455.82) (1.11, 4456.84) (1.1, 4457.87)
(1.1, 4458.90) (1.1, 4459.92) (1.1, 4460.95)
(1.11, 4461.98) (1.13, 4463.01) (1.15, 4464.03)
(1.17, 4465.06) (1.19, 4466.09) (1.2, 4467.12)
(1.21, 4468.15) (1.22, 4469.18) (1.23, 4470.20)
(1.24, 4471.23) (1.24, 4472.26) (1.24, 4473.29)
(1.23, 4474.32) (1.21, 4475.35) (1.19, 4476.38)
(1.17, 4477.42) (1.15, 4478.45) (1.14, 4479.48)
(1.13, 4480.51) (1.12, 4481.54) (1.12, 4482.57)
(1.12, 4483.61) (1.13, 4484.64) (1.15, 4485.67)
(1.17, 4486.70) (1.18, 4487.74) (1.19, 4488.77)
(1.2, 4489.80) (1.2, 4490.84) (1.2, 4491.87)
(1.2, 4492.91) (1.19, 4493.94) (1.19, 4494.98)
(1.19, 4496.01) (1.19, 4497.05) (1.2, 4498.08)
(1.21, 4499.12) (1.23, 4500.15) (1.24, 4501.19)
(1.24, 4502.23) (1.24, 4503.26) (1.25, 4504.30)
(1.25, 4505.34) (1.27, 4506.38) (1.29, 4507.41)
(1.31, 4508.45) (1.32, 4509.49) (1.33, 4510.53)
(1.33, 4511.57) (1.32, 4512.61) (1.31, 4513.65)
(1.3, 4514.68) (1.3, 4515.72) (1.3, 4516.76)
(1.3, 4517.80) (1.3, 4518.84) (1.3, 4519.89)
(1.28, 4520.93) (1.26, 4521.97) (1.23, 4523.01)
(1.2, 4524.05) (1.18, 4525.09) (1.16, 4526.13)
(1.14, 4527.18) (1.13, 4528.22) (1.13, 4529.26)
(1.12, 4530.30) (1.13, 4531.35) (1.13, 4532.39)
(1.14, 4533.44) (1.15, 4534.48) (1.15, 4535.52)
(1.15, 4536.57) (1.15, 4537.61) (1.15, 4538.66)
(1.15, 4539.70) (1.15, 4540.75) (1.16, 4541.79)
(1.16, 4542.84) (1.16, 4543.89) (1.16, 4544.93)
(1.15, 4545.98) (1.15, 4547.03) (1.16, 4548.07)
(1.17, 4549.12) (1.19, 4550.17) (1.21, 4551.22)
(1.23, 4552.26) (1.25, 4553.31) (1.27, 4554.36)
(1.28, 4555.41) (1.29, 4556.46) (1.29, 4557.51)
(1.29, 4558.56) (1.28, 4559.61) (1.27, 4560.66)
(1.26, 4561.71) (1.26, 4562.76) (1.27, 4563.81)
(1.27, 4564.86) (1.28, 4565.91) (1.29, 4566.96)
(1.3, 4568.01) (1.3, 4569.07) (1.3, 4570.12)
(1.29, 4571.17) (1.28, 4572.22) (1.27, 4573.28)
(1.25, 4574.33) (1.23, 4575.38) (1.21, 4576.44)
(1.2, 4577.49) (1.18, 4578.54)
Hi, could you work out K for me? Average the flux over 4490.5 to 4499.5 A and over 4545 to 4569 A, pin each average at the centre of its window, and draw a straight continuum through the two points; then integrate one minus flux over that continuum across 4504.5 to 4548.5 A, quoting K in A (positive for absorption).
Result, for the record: 0.3 A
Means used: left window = 1.2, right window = 1.25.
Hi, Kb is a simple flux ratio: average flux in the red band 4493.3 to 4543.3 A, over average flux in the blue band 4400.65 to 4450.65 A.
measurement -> 1.1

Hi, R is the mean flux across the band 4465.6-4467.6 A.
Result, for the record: 1.19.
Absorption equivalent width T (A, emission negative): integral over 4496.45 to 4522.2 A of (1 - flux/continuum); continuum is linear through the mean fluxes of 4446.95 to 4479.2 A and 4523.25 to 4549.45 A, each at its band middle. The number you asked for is -2.6 A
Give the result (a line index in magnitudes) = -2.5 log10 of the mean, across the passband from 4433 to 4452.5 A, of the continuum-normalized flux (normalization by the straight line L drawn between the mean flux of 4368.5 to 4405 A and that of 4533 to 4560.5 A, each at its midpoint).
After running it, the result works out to -0.08 mag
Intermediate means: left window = 1.04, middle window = 1.18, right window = 1.2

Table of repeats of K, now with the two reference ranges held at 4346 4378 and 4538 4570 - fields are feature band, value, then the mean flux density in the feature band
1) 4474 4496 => 0.17 A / 1.17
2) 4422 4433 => 0.03 A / 1.14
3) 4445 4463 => 0.22 A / 1.14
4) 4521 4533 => 0.39 A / 1.17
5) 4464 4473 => -0.32 A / 1.21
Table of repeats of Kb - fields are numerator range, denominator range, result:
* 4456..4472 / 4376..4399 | 1.14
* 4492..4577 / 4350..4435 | 1.13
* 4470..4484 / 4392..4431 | 1.07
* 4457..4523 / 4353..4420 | 1.13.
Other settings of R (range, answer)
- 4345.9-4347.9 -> 1.04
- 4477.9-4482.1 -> 1.14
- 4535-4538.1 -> 1.15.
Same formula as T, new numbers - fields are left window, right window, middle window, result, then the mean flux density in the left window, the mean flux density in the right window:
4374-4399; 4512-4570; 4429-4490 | -2.79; 1.02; 1.22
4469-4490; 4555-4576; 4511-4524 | -0.73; 1.18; 1.28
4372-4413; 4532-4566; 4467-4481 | -0.89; 1.05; 1.2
